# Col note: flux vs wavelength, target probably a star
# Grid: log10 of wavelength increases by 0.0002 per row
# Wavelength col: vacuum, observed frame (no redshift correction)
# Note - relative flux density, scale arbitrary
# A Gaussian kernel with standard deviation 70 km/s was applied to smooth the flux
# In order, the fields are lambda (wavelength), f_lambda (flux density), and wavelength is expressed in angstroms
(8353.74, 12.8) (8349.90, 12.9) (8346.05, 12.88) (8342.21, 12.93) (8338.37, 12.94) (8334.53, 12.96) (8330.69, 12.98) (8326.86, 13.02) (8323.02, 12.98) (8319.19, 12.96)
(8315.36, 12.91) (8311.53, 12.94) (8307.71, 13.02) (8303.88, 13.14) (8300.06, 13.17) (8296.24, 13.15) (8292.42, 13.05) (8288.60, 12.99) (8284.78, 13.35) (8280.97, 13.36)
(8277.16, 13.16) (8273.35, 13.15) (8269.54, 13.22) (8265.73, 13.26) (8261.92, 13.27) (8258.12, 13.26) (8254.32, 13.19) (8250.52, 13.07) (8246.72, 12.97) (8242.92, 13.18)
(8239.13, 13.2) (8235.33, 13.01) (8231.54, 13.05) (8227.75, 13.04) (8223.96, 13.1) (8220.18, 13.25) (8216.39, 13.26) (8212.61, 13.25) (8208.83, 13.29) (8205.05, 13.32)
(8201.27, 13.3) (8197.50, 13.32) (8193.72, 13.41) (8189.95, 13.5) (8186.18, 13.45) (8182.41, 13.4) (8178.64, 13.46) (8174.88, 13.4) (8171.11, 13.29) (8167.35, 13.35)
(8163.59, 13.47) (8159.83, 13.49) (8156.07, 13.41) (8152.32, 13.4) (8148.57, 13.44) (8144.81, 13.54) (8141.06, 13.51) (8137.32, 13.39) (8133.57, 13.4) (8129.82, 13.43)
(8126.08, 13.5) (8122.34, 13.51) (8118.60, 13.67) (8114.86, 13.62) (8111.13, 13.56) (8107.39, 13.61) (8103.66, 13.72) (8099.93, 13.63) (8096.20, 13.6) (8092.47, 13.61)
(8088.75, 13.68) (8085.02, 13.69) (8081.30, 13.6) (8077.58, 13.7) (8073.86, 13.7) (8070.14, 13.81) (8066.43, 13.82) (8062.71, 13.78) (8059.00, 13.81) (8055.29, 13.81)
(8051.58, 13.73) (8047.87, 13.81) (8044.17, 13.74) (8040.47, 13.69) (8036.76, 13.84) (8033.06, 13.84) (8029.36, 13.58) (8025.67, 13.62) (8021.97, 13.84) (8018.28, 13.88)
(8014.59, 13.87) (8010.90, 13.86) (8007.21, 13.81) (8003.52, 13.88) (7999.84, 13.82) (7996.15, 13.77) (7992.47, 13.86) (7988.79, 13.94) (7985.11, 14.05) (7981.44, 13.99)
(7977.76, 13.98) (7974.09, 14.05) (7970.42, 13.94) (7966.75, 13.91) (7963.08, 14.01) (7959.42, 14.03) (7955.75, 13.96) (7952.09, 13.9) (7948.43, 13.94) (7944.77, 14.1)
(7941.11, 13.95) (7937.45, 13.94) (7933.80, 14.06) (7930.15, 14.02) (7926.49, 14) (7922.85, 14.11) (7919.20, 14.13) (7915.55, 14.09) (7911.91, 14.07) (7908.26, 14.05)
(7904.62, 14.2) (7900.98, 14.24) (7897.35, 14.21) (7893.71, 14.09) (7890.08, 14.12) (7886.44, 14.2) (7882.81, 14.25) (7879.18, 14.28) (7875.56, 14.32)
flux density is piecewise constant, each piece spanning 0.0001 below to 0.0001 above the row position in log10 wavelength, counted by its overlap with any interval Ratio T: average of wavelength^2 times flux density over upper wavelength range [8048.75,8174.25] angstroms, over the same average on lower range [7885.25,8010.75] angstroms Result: 1.0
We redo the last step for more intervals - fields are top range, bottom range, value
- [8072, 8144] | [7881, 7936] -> 1.01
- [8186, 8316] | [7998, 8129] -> 1.01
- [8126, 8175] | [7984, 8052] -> 1.00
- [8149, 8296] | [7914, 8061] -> 1.01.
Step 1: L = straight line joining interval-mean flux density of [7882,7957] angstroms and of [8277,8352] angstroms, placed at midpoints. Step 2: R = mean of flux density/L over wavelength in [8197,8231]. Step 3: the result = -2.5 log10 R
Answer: 0.01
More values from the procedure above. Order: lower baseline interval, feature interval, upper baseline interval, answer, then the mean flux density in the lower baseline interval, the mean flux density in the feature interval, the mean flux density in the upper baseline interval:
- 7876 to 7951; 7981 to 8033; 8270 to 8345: 0.00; 14.1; 13.8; 13.1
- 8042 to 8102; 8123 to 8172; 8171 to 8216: 0.01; 13.7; 13.4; 13.4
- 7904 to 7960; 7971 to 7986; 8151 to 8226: -0.01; 14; 14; 13.4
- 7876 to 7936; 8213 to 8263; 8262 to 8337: 0.01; 14.1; 13.1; 13.1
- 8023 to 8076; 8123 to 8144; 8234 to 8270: 0.00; 13.8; 13.5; 13.2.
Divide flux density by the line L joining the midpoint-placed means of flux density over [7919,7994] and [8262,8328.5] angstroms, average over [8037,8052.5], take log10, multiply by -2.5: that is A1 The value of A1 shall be 0.001 mag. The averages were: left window 14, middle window 13.8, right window 13.1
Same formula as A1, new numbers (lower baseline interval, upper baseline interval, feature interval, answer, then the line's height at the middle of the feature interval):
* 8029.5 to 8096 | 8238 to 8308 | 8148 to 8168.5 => 0.004 mag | 13.5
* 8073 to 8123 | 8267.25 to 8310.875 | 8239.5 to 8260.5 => 0.009 mag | 13.3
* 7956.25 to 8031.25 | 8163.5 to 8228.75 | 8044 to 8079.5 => -0.006 mag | 13.7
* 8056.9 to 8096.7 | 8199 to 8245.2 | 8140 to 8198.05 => -0.004 mag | 13.4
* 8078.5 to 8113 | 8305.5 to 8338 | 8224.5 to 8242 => 0.012 mag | 13.2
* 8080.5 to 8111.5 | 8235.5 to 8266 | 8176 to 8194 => -0.007 mag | 13.4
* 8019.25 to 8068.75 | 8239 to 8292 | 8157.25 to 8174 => 0.004 mag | 13.4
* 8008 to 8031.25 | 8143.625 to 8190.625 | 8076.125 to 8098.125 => -0.002 mag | 13.6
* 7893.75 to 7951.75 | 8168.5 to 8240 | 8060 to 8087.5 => -0.006 mag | 13.6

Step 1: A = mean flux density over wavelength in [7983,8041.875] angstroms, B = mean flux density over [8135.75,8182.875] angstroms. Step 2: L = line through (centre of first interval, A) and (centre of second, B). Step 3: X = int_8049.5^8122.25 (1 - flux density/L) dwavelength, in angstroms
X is -0.3 angstroms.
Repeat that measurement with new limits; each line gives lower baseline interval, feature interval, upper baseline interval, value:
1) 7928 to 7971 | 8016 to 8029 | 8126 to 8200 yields 0.03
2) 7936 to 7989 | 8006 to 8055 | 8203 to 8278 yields 0.02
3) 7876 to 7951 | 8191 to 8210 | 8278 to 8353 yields 0.00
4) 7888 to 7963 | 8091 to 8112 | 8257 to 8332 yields -0.02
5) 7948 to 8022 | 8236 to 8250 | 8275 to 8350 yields 0.13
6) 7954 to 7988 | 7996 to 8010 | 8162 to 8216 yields 0.07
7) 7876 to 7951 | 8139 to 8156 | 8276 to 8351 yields 0.02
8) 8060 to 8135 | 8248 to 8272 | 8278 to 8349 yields -0.03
